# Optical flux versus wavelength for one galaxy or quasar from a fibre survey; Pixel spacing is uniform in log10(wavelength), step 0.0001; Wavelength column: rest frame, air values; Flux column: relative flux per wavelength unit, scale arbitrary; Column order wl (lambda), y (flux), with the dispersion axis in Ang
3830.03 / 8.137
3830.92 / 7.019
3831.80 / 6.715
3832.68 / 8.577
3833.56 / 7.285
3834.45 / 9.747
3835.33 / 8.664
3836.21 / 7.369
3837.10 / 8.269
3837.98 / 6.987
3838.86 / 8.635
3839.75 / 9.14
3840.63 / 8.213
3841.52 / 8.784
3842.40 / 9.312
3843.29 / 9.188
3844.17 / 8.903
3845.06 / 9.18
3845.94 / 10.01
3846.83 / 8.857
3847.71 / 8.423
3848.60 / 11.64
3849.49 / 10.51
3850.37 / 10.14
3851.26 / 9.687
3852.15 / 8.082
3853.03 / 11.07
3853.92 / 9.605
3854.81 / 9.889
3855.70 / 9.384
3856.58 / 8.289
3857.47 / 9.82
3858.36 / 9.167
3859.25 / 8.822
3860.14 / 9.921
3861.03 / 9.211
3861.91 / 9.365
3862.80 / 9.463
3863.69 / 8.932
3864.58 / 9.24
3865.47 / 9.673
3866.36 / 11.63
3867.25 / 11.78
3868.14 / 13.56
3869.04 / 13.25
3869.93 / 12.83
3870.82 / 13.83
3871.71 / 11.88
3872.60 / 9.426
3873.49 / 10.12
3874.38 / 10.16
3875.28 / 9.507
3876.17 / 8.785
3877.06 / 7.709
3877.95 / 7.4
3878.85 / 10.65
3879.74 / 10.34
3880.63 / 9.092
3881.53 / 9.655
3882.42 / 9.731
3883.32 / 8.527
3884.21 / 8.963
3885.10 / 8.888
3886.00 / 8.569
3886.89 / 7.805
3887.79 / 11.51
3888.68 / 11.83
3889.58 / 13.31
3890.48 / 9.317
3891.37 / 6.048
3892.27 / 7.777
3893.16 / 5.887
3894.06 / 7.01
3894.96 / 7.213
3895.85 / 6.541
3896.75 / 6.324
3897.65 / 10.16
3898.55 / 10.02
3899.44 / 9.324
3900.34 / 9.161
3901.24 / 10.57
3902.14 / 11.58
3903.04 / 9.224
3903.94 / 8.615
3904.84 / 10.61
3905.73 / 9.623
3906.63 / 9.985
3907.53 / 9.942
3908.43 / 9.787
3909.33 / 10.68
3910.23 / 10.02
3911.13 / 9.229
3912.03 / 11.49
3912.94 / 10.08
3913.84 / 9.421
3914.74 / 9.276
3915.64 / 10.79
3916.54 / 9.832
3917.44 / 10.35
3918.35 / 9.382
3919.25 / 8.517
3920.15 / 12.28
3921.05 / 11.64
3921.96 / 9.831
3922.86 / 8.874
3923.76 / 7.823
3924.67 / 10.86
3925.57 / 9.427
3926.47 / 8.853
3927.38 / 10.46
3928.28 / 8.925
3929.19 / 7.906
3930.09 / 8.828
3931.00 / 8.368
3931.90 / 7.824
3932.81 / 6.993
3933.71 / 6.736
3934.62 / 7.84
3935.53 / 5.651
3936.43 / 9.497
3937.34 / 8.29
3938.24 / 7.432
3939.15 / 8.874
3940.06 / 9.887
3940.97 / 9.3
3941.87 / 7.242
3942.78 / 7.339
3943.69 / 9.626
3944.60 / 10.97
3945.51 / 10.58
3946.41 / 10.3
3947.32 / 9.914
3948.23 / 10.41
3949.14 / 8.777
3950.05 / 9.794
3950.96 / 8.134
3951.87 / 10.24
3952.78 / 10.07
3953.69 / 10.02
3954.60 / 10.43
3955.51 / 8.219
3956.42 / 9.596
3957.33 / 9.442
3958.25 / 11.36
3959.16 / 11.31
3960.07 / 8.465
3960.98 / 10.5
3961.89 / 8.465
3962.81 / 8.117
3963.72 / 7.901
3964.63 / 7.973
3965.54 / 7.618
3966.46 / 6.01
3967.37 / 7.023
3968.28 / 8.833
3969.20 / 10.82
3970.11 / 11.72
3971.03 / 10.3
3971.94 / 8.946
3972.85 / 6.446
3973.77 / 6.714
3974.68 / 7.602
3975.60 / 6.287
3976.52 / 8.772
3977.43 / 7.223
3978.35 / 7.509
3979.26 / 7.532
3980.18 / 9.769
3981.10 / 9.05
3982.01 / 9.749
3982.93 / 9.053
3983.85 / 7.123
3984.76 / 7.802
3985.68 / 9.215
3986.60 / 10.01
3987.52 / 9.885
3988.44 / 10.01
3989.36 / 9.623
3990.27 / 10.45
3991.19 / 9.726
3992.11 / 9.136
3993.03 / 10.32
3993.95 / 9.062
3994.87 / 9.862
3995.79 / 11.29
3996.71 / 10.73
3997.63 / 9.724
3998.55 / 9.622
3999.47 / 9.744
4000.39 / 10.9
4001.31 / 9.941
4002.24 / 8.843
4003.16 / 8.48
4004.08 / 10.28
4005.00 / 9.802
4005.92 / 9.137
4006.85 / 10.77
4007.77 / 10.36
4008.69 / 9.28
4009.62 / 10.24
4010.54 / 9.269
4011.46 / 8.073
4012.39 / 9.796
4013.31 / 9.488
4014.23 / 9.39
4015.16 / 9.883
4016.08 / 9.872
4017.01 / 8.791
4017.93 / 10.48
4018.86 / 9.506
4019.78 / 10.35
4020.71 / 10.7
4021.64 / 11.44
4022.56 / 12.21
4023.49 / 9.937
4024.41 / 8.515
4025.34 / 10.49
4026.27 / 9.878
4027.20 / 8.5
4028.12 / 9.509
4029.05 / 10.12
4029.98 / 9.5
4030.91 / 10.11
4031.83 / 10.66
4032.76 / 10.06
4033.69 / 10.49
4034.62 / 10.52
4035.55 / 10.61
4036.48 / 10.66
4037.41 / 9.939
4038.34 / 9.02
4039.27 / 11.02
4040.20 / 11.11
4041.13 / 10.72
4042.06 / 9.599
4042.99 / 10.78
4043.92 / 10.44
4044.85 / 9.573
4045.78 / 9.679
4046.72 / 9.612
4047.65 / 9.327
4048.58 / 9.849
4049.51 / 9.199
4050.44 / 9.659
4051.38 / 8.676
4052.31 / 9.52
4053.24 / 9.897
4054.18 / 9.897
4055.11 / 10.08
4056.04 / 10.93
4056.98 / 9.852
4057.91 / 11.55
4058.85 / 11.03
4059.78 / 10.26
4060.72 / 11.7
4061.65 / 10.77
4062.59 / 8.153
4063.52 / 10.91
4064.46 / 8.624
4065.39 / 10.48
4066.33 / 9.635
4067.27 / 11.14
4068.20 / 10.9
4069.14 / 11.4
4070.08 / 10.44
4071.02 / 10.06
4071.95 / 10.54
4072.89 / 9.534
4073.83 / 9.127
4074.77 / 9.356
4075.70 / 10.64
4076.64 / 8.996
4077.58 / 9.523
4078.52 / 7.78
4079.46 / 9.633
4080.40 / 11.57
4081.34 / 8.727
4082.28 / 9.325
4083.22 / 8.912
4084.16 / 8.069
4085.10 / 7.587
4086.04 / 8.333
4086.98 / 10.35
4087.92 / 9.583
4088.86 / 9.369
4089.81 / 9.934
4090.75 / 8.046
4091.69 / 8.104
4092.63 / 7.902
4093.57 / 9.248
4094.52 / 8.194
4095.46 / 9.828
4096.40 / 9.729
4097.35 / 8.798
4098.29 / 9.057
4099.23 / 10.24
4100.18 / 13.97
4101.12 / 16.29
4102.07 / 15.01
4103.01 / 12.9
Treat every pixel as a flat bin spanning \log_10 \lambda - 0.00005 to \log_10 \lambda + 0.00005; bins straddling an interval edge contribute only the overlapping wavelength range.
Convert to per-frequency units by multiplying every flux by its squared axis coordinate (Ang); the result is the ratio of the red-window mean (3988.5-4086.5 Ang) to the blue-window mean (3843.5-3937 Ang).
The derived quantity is 1.12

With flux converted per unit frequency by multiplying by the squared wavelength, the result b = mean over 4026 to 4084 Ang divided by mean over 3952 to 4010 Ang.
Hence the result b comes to 1.12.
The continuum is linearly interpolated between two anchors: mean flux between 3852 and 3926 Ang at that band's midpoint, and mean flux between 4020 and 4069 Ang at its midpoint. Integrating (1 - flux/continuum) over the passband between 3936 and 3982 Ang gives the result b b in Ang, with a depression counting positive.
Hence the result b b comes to 4.5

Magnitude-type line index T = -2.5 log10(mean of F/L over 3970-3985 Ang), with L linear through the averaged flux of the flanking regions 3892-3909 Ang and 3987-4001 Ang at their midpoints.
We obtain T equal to 0.19 mag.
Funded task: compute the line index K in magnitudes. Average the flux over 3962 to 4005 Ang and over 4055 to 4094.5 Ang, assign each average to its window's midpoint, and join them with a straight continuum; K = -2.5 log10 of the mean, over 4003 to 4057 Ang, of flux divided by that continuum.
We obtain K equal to -0.07 mag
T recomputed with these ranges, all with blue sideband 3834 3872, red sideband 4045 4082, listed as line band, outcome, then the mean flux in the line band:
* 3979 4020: 0.03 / 9.59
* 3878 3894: 0.07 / 9.18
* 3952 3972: 0.07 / 9.26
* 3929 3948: 0.15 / 8.58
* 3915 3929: 0.00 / 9.81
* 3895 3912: 0.03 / 9.52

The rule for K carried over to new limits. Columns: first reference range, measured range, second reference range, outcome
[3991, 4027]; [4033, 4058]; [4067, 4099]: -0.05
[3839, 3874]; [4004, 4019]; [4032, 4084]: 0.04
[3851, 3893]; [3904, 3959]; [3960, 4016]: 0.01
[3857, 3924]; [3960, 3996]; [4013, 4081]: 0.13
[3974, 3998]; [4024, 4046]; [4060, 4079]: -0.05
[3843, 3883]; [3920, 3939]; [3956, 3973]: 0.08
